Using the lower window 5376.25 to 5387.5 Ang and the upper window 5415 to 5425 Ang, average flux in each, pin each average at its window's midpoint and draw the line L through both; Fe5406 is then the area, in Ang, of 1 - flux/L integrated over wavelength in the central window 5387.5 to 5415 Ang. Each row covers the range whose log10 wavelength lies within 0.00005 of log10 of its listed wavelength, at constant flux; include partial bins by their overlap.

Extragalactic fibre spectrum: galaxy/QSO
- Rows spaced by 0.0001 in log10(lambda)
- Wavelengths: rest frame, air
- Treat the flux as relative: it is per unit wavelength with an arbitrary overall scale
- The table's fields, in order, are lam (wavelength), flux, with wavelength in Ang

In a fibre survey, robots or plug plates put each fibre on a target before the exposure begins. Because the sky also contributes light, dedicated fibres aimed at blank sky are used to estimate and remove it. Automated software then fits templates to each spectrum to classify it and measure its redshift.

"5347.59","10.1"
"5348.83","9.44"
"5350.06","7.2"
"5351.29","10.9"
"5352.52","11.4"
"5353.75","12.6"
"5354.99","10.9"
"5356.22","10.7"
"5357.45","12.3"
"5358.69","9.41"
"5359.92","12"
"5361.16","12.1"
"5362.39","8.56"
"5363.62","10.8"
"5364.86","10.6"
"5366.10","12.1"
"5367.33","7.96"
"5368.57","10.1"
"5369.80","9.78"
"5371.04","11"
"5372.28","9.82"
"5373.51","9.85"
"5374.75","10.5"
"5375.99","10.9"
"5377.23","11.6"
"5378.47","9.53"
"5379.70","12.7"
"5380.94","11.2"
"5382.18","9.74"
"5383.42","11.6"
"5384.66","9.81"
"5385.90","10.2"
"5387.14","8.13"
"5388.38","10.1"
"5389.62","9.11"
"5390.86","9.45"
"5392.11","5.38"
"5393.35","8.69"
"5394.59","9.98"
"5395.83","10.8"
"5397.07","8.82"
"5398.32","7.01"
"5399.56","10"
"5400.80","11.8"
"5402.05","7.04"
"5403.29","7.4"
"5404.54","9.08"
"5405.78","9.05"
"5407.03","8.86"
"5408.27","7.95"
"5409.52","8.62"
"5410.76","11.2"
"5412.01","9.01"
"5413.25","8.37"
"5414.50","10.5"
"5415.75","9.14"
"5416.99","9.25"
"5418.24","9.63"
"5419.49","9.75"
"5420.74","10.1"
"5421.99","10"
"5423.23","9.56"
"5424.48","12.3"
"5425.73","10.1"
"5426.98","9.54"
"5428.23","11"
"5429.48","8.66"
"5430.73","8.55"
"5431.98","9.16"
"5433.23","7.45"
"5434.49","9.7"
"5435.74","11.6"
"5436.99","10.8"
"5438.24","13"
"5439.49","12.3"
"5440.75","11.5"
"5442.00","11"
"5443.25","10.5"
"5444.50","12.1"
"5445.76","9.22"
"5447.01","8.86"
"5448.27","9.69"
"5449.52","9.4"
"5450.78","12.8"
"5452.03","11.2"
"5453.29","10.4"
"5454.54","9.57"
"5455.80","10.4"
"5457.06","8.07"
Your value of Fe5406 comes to 3.4 Ang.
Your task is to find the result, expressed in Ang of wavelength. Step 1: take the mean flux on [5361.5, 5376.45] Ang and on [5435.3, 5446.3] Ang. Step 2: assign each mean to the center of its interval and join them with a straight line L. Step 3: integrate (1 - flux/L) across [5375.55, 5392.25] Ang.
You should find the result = 0.55 Ang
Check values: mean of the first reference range 10.2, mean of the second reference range 11.3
